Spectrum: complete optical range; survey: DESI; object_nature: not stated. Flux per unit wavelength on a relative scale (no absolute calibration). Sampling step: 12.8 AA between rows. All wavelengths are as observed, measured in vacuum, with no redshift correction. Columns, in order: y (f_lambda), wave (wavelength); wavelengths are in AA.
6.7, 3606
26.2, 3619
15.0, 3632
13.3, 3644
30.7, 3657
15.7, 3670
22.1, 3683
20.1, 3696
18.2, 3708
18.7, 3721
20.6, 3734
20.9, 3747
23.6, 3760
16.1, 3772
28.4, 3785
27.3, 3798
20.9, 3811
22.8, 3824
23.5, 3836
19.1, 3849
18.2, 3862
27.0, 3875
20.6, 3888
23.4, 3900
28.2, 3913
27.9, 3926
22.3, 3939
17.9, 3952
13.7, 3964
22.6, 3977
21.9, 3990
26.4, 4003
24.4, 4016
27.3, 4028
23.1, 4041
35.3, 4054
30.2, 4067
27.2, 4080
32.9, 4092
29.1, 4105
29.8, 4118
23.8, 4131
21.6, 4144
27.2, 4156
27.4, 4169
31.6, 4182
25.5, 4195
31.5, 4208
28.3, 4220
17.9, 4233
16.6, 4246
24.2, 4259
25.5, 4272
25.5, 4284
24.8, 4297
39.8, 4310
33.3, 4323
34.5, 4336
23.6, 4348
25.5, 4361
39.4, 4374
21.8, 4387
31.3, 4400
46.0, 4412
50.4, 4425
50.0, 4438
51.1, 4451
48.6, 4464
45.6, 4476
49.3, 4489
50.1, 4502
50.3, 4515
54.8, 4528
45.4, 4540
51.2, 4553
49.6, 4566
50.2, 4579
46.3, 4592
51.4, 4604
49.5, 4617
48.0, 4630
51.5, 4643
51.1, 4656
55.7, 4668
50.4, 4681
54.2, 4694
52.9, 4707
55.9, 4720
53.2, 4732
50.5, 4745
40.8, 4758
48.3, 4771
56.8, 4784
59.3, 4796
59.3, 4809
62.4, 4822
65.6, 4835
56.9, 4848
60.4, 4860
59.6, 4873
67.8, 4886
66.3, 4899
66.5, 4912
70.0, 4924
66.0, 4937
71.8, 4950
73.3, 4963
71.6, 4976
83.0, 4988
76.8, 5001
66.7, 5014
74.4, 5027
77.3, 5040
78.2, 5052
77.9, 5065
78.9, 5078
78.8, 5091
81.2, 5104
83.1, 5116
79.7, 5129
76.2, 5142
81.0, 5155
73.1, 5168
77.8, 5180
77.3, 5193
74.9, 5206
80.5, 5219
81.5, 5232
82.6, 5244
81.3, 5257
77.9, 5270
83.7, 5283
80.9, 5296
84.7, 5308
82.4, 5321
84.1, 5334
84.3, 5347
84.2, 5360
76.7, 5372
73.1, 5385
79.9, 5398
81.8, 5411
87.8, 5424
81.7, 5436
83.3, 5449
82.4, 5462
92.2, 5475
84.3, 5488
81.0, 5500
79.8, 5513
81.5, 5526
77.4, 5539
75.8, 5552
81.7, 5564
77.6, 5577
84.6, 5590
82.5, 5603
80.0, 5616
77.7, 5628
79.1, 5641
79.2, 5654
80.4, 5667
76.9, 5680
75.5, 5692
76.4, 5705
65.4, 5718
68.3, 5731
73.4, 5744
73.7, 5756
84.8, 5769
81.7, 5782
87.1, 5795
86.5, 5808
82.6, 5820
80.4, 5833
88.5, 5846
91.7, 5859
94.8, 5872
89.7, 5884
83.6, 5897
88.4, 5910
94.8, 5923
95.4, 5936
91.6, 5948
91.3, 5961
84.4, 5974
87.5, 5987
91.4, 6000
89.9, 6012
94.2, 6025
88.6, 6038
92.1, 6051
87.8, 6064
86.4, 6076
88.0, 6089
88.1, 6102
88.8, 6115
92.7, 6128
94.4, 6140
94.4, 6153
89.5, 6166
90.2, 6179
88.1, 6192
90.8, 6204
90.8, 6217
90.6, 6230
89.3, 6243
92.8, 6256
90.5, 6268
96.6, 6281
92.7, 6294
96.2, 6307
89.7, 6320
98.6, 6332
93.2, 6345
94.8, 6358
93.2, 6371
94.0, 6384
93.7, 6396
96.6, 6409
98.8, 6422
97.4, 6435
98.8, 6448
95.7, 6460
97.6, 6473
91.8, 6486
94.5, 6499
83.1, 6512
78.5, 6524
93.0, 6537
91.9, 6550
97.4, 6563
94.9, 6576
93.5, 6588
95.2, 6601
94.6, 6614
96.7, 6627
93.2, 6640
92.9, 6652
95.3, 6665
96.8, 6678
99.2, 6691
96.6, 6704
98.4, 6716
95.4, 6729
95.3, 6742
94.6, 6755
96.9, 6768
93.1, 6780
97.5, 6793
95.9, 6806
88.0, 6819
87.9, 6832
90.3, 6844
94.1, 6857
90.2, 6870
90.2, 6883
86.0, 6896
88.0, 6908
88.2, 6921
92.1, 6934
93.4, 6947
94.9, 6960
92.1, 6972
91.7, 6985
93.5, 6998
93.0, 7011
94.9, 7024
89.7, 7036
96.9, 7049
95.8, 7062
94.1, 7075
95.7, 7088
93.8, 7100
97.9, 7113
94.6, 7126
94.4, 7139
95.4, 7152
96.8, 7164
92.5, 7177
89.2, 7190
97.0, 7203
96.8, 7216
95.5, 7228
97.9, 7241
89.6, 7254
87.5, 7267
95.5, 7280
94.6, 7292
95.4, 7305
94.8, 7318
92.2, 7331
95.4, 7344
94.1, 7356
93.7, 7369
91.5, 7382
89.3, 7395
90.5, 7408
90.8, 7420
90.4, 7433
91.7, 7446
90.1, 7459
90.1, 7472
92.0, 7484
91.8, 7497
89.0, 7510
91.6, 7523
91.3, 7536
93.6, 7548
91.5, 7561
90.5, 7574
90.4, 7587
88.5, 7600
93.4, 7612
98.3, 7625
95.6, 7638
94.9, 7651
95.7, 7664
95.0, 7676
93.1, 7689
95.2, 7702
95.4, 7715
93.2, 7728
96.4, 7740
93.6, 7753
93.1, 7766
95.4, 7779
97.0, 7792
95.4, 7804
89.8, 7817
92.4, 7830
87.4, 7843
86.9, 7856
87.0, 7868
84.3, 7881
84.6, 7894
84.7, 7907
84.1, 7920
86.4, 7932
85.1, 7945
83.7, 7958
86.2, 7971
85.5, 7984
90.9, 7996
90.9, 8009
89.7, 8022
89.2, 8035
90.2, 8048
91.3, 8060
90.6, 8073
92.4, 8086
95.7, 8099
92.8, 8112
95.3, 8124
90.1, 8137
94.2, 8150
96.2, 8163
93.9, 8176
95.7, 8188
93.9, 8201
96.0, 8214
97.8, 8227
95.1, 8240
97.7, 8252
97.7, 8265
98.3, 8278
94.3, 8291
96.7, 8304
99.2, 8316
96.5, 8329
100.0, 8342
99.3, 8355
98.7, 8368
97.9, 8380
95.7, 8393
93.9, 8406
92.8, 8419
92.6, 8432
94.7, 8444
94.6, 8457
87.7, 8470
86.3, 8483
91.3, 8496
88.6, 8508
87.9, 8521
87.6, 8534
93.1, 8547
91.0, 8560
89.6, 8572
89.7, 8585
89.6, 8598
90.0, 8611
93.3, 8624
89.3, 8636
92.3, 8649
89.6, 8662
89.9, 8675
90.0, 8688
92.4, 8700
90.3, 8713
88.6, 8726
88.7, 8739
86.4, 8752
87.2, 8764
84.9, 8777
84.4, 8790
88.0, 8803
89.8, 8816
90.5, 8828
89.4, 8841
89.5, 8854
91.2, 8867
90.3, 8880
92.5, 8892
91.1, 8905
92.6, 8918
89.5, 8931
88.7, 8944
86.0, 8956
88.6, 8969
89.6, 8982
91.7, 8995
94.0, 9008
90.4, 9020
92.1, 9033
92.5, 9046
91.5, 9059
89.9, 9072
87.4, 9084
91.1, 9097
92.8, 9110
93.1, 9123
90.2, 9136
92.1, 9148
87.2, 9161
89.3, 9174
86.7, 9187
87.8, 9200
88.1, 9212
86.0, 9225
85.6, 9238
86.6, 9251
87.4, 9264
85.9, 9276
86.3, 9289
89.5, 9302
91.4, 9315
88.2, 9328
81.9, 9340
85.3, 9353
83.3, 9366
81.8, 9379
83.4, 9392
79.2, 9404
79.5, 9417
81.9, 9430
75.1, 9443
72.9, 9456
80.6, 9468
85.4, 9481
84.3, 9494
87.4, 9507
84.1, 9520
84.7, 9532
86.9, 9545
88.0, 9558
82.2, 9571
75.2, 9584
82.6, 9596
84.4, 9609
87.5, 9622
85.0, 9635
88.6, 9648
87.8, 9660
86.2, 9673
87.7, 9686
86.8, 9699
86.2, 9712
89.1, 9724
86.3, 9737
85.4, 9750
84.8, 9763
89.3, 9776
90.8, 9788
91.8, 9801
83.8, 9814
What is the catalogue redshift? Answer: 0.11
